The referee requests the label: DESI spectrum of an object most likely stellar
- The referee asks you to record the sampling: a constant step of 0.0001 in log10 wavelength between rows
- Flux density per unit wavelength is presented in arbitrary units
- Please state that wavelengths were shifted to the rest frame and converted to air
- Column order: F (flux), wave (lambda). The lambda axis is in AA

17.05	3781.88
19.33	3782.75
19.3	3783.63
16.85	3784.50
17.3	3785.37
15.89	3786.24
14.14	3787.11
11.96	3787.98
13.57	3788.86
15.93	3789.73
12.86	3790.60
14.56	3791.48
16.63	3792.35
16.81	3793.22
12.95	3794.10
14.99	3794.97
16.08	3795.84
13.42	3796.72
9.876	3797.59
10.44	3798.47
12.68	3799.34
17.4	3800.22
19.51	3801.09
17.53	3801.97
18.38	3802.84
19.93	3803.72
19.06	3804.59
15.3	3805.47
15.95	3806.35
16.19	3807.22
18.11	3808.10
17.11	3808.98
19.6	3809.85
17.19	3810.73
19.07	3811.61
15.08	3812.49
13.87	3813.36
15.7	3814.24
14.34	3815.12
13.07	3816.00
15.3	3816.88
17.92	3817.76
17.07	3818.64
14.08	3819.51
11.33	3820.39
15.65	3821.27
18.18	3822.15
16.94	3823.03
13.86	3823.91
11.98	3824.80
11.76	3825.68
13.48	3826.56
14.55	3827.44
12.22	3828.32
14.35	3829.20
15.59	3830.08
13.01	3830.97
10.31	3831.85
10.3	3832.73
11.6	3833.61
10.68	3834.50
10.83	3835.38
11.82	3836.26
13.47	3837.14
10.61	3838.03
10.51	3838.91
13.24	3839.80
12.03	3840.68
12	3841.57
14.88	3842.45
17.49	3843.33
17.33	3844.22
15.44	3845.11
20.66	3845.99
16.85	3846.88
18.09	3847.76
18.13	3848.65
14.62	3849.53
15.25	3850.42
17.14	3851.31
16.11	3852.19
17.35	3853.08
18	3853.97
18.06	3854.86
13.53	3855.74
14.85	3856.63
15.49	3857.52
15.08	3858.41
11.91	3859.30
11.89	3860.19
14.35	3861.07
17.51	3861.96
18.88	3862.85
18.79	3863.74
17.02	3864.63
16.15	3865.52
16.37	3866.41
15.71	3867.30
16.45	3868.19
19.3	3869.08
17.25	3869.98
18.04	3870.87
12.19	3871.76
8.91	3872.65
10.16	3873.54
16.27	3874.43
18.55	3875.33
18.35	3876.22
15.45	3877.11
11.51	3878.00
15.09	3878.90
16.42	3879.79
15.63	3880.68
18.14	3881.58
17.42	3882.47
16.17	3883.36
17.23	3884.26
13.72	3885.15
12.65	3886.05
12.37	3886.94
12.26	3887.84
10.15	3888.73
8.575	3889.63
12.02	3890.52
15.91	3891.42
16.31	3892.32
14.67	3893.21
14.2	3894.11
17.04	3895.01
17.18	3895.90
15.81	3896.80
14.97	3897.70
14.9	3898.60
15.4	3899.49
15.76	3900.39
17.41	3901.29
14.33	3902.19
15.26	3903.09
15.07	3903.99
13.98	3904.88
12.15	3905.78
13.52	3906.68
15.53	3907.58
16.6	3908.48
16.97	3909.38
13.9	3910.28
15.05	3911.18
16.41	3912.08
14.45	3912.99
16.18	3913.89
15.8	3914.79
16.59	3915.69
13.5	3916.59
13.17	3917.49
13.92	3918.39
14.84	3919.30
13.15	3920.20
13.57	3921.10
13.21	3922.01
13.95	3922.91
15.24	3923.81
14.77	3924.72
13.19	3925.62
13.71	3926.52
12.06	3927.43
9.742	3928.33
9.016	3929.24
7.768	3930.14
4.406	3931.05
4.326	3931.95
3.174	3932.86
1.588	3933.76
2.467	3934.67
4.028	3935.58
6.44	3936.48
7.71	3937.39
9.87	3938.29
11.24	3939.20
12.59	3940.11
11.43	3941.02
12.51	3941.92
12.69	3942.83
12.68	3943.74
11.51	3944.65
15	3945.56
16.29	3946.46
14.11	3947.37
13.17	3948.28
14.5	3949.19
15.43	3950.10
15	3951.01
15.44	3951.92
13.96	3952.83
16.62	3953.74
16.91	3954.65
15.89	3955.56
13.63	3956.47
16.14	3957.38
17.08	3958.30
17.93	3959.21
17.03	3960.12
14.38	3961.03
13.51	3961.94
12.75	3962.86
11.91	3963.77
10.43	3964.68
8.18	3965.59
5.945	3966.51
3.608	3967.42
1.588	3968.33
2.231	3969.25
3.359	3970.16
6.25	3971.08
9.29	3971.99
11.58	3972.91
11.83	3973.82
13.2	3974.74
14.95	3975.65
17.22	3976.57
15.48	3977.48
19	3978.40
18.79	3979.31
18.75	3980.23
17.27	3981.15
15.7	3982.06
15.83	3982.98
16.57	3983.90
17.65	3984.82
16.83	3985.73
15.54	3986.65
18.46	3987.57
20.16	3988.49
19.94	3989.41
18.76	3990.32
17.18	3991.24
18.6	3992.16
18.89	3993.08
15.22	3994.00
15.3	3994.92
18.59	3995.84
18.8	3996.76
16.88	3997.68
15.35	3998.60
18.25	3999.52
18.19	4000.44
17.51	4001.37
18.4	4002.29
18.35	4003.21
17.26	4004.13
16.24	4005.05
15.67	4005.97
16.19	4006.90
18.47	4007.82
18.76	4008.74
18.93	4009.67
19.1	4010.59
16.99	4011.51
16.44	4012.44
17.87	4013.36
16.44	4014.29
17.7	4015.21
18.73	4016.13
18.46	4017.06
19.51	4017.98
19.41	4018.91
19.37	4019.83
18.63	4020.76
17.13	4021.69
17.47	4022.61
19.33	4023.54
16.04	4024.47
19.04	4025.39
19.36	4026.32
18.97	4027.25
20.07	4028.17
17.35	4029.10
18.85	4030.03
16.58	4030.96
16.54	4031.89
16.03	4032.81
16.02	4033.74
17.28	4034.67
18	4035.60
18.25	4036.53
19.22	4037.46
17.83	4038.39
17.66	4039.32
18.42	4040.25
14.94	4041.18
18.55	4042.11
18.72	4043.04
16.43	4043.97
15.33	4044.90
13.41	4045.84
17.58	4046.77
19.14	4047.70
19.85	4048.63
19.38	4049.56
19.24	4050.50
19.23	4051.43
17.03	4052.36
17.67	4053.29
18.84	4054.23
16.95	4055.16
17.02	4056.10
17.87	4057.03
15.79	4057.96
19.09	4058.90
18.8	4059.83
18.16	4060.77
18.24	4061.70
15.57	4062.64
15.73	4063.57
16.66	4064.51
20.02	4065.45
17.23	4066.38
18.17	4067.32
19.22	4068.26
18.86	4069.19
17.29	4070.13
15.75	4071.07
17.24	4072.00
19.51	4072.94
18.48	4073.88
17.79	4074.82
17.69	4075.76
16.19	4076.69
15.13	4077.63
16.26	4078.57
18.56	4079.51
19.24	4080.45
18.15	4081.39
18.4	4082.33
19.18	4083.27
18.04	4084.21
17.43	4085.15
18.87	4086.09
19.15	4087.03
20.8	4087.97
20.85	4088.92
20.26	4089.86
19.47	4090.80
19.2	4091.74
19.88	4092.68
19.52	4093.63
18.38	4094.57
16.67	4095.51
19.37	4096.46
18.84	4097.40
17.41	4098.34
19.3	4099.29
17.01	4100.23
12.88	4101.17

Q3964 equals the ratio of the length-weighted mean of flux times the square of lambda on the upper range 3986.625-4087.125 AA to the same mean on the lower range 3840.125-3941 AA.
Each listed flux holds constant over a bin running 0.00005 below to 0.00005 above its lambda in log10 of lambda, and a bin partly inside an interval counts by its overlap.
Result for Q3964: 1.36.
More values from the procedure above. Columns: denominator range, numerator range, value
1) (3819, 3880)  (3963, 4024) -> 1.14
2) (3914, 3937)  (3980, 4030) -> 1.75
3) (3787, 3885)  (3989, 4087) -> 1.30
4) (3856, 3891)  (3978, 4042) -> 1.27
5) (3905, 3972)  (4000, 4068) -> 1.56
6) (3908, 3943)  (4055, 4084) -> 1.65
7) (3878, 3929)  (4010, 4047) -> 1.30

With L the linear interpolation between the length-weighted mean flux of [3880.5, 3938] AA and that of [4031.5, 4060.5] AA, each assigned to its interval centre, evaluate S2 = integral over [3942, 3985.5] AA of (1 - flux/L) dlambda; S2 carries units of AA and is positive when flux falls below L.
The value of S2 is 4.33 AA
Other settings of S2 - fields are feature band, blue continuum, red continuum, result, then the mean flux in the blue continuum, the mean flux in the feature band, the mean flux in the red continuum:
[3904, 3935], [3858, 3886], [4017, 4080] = 7.32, 15.6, 12.4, 17.8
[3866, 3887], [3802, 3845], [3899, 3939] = -3.35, 14.7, 15.4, 12.2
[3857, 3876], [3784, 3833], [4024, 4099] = 0.28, 15.2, 15.6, 18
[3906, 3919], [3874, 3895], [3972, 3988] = 0.06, 14.8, 15.1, 16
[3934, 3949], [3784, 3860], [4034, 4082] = 5.11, 15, 10.8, 17.7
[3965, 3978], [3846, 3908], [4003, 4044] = 6.13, 15.4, 8.97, 17.8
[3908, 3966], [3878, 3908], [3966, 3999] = 7.62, 14.7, 12.7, 14.5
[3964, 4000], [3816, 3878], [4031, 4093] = 5.41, 14.9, 14.3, 17.9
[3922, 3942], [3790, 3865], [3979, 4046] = 8.90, 15.1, 9.18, 17.7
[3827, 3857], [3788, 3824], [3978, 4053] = 2.99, 15.7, 14.4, 17.8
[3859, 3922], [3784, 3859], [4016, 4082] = 3.36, 15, 15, 17.8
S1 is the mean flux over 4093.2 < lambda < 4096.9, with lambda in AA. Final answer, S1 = 18.5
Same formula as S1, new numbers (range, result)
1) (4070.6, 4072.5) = 16.6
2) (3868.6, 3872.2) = 16.7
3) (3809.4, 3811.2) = 18.4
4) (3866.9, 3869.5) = 17.2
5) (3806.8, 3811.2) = 17.6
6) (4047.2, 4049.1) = 19.5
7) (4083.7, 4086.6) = 18.2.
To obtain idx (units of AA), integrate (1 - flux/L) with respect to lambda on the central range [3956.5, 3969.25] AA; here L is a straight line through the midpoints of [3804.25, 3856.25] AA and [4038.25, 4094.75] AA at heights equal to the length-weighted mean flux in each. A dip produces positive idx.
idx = 4.1 AA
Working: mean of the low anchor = 15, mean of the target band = 11.3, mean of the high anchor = 18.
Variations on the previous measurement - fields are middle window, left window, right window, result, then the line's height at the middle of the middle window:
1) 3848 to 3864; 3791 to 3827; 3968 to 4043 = -0.1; 15.8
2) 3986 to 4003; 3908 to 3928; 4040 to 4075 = -1.6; 16.3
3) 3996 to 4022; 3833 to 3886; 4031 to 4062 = -1.0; 17.2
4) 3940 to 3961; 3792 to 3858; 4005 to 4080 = 2.4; 16.6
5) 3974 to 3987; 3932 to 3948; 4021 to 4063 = -3.7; 12.9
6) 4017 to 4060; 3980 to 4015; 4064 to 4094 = 0.1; 17.9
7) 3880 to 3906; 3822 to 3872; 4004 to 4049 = 1.5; 15.6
